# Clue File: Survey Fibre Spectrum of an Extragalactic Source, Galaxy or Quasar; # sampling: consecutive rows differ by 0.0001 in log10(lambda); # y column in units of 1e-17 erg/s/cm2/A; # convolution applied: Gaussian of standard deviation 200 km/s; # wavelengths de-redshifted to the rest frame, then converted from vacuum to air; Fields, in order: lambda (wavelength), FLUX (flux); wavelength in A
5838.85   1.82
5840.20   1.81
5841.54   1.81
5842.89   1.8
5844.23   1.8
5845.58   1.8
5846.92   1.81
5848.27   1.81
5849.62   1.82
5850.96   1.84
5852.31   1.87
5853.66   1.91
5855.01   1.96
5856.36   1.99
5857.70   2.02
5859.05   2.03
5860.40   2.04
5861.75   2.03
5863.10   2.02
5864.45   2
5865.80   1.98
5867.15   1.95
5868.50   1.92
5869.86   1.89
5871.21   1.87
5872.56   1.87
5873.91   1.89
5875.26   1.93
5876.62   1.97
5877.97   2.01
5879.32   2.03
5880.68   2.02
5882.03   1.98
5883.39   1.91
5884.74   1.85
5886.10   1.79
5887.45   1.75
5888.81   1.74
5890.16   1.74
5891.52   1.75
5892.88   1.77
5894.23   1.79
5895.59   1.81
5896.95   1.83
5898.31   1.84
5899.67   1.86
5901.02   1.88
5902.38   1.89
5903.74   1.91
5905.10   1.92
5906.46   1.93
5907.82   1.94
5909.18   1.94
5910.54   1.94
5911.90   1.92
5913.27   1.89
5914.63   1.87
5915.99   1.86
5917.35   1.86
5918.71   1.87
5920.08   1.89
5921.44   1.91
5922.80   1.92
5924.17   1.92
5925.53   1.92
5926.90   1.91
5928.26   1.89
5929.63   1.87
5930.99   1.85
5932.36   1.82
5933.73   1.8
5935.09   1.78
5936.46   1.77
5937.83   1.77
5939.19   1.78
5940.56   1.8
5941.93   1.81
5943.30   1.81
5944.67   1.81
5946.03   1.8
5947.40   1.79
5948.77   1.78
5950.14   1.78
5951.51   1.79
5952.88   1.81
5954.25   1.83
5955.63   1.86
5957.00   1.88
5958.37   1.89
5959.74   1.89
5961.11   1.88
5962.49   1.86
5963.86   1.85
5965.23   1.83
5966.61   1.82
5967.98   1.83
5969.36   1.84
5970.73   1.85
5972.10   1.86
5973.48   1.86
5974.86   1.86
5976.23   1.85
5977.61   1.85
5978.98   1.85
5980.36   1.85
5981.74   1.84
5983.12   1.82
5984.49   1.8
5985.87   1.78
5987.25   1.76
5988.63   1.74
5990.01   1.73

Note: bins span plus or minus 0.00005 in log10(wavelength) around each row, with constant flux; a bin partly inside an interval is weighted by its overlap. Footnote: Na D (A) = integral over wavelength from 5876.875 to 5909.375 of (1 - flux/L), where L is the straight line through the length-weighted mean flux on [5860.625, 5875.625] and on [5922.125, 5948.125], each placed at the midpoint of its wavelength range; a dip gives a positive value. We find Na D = 0.6 A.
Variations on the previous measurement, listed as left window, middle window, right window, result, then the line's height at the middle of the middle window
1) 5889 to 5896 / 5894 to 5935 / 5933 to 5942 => -2.4 A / 1.78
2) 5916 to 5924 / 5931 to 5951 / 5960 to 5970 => 0.8 A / 1.87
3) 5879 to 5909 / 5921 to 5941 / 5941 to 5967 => -0.1 A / 1.84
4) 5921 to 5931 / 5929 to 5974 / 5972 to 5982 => 1.2 A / 1.88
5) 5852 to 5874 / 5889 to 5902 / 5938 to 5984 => 0.7 A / 1.92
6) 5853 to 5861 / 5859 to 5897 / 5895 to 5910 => 0.9 A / 1.94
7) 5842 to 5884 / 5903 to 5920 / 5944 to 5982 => -0.2 A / 1.88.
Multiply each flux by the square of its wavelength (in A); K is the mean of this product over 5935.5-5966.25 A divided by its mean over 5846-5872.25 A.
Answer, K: 0.97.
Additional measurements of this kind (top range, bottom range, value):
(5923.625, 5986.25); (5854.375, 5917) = 0.99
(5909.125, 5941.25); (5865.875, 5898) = 1.01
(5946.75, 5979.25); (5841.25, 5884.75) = 0.99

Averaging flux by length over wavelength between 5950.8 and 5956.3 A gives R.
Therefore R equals 1.82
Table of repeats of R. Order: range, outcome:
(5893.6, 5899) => 1.81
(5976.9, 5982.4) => 1.85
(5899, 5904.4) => 1.89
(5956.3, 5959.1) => 1.89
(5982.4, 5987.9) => 1.79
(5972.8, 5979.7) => 1.85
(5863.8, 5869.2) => 1.96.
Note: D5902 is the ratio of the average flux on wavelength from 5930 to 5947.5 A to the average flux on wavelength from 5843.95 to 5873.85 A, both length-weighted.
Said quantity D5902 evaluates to 0.94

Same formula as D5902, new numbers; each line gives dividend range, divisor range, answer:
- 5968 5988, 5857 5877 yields 0.93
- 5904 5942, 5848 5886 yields 0.96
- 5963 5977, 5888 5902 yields 1.02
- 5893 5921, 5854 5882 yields 0.95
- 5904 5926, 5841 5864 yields 1.00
